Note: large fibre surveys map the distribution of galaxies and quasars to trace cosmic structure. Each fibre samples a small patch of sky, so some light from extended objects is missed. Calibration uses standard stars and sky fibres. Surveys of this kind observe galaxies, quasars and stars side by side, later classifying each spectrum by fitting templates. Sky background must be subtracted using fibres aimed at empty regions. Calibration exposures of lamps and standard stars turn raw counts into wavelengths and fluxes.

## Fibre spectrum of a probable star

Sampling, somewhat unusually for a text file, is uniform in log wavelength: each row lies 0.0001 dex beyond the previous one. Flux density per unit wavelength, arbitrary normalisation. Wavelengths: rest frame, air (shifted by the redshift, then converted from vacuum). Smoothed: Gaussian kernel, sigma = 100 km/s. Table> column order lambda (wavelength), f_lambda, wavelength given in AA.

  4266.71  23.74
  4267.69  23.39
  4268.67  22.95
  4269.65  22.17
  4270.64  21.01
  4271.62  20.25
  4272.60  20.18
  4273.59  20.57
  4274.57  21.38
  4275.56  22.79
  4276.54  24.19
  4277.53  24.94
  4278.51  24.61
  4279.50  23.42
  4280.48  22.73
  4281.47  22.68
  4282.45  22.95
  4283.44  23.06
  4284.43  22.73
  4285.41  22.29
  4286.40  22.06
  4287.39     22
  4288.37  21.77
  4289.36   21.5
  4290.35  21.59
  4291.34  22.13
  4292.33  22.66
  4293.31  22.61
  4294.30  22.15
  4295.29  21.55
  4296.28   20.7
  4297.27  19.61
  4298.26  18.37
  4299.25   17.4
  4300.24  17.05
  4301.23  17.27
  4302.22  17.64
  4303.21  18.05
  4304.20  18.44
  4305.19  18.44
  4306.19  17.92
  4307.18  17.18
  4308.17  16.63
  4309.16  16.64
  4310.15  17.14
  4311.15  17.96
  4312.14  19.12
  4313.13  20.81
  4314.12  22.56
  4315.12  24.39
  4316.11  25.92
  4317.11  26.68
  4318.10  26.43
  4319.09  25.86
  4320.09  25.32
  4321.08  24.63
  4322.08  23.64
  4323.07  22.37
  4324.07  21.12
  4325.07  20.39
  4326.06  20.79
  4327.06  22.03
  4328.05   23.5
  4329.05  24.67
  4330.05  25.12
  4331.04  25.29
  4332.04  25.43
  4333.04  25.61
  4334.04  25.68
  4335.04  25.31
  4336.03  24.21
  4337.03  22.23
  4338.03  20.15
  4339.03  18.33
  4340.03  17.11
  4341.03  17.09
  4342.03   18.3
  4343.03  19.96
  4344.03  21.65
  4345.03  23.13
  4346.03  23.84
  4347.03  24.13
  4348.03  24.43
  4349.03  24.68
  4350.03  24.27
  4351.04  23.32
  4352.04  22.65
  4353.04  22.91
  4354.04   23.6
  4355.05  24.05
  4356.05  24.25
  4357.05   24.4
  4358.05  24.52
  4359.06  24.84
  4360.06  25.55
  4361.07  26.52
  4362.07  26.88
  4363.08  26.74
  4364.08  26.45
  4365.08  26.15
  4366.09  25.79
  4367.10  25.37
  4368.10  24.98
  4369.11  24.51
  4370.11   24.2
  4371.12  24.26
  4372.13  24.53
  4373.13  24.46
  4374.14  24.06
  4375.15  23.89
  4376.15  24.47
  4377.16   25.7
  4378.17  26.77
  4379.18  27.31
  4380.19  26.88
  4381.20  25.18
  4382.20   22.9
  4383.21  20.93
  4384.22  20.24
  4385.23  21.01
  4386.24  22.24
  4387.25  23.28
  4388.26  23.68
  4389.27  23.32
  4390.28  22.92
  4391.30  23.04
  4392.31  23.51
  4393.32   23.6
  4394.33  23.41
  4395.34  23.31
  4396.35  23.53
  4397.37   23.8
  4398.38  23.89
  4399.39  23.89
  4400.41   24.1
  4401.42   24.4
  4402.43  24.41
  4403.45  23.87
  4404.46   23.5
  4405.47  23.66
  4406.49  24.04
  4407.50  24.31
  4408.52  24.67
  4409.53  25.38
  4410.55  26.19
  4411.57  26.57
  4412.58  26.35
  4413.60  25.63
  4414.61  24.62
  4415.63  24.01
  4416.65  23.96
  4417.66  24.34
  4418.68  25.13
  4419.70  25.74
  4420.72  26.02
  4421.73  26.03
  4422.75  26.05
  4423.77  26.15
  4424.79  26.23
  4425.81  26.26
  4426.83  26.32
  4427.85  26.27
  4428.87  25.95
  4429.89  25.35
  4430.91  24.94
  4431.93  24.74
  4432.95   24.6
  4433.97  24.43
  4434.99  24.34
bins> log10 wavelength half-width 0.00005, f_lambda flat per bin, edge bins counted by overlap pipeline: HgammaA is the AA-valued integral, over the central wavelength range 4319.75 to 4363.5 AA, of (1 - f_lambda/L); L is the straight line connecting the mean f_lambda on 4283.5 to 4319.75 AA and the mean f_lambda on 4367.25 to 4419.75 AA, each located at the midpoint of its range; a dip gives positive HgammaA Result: -2.1 AA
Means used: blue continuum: 20.7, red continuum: 24.2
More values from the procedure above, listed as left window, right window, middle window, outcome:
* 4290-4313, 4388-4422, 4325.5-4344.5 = -1.34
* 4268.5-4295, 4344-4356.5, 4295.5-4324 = 2.95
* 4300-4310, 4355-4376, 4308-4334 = -4.34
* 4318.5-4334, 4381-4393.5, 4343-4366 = -1.14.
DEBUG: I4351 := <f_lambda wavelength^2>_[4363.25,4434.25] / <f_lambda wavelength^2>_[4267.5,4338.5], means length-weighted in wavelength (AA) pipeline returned 1.18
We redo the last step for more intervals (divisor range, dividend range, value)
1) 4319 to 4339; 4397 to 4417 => 1.08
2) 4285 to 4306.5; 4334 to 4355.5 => 1.13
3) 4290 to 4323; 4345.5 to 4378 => 1.22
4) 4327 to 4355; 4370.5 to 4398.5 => 1.06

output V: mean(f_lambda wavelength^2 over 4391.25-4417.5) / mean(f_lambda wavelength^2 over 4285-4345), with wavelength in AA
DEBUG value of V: 1.19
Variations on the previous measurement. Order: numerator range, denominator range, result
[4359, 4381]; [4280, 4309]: 1.30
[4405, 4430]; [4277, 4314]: 1.31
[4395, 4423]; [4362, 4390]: 1.03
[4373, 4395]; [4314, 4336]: 1.01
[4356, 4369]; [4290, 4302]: 1.31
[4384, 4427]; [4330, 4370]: 1.05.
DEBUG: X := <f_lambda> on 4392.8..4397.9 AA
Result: 23.5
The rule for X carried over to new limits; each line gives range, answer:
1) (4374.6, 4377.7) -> 24.7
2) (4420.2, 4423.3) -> 26.1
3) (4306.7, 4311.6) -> 17.1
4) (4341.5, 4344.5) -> 19.9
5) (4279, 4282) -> 23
